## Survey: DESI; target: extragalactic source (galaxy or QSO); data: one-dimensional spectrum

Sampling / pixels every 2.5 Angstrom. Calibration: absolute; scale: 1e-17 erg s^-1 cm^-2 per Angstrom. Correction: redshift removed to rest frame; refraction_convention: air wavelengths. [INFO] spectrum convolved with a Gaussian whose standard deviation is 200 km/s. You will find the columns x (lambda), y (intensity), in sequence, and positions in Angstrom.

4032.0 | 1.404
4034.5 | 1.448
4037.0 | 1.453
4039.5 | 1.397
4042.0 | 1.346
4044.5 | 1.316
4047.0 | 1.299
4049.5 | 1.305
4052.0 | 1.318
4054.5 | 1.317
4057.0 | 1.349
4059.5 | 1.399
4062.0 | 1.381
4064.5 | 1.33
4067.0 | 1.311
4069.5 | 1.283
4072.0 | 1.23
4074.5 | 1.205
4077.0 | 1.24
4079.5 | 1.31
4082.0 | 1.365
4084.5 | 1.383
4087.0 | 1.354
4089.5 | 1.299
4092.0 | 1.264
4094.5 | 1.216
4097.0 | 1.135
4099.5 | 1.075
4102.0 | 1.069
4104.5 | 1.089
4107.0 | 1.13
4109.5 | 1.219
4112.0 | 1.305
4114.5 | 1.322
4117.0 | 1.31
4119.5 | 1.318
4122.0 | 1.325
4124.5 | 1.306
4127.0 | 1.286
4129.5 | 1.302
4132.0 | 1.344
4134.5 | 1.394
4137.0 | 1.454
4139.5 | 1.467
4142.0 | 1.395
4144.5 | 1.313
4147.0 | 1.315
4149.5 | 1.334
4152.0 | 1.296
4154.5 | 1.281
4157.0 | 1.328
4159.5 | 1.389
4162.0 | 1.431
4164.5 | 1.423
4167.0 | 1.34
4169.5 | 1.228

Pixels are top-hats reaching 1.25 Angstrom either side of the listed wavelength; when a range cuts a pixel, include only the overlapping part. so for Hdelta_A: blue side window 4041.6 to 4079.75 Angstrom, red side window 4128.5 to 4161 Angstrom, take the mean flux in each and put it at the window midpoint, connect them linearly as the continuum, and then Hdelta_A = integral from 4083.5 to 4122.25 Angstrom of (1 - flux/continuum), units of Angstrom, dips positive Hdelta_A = 2.8 Angstrom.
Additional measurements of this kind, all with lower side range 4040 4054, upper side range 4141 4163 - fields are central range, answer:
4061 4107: 2.76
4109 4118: 0.27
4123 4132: 0.21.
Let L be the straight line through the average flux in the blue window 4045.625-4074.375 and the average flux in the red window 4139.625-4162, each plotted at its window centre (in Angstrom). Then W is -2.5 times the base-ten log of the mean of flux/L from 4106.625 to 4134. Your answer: 0.03 mag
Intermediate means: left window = 1.32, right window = 1.34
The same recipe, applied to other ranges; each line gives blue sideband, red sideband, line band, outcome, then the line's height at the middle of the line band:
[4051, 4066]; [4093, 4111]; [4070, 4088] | -0.04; 1.25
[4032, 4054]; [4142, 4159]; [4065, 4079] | 0.07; 1.35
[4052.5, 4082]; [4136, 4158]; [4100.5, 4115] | 0.13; 1.33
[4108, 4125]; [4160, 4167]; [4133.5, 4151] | -0.02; 1.36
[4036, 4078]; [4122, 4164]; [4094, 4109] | 0.19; 1.34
